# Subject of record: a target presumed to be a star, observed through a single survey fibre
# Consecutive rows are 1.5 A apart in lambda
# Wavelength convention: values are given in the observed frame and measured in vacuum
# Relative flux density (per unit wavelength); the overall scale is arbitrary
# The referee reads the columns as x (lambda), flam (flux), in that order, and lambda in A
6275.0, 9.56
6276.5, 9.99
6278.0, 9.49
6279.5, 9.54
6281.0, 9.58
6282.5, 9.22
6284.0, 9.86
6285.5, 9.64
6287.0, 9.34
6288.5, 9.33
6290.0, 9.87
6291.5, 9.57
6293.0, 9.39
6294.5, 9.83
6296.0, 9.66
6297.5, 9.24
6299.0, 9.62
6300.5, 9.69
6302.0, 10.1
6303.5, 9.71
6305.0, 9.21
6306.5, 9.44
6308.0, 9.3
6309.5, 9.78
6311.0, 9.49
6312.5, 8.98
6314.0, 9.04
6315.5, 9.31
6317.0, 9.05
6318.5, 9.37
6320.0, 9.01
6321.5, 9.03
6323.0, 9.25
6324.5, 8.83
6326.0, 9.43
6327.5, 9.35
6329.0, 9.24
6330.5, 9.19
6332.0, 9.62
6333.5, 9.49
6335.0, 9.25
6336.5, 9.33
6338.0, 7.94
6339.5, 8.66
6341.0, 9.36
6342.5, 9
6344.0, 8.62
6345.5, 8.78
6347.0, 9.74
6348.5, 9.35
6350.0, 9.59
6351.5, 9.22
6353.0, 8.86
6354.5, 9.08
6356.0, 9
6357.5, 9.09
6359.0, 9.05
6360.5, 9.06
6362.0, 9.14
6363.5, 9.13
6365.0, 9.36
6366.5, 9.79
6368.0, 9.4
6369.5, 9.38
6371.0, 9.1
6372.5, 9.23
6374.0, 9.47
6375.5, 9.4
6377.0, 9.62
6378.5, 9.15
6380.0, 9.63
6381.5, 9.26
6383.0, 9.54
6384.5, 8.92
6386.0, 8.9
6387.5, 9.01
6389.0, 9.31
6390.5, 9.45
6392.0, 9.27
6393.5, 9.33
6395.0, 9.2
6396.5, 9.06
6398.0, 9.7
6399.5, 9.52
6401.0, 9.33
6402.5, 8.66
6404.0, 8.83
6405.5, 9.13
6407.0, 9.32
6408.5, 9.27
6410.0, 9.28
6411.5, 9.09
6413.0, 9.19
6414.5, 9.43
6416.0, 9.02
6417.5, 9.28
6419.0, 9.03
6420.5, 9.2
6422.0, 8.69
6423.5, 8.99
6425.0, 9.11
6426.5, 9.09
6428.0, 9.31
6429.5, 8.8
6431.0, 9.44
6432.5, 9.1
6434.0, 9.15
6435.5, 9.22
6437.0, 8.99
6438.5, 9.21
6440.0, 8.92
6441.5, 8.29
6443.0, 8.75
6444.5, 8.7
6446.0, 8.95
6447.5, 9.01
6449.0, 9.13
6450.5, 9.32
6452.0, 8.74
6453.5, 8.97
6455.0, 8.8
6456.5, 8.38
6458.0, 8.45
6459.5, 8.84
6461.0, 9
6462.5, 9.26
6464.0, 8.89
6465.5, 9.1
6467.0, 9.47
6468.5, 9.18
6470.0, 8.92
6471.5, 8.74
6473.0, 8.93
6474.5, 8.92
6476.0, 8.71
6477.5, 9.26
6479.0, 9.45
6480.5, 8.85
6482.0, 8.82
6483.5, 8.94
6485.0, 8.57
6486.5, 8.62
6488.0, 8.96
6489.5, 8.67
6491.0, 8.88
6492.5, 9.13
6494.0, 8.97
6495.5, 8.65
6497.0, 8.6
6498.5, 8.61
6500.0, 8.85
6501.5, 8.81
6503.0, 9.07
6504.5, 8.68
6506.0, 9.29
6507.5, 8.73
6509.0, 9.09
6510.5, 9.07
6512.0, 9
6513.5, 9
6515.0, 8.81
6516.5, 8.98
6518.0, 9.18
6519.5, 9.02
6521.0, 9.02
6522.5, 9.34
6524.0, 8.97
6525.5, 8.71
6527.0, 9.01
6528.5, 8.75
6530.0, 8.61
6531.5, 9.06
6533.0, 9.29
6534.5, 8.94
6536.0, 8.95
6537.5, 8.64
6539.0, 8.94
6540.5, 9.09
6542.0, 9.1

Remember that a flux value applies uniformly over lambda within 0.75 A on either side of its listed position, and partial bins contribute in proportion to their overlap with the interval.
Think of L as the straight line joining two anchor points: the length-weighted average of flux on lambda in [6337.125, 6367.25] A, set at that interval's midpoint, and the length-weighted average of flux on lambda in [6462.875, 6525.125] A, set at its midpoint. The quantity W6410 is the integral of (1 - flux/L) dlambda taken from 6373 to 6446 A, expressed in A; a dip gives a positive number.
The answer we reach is -1.0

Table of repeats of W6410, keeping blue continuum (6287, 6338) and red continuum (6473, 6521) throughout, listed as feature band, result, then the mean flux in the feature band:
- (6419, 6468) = 0.36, 8.98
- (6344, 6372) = 0.14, 9.21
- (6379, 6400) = -0.25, 9.29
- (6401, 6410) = 0.05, 9.09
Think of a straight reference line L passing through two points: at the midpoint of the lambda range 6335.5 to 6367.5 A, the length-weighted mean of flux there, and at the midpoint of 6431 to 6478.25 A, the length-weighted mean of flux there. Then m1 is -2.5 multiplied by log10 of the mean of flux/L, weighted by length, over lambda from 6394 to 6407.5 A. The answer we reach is -0.02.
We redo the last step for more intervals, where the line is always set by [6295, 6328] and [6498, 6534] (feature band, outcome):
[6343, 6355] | 0.016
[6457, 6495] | 0.012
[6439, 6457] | 0.030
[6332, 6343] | 0.031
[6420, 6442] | 0.010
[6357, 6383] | -0.008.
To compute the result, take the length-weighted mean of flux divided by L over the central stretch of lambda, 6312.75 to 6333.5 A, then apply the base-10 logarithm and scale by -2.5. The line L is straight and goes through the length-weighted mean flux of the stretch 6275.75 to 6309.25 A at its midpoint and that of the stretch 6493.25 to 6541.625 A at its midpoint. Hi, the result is 0.03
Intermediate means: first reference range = 9.58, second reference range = 8.93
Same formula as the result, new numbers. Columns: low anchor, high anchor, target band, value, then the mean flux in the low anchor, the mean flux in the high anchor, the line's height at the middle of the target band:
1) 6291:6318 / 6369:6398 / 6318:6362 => 0.030 mag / 9.47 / 9.29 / 9.38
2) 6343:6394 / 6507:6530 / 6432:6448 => 0.022 mag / 9.24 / 8.97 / 9.11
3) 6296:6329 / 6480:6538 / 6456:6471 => 0.006 mag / 9.35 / 8.9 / 9.01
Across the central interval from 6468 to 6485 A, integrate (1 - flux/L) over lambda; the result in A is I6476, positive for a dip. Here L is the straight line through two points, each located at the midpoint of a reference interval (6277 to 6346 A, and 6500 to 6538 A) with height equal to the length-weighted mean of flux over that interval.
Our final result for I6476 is 0.2 A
